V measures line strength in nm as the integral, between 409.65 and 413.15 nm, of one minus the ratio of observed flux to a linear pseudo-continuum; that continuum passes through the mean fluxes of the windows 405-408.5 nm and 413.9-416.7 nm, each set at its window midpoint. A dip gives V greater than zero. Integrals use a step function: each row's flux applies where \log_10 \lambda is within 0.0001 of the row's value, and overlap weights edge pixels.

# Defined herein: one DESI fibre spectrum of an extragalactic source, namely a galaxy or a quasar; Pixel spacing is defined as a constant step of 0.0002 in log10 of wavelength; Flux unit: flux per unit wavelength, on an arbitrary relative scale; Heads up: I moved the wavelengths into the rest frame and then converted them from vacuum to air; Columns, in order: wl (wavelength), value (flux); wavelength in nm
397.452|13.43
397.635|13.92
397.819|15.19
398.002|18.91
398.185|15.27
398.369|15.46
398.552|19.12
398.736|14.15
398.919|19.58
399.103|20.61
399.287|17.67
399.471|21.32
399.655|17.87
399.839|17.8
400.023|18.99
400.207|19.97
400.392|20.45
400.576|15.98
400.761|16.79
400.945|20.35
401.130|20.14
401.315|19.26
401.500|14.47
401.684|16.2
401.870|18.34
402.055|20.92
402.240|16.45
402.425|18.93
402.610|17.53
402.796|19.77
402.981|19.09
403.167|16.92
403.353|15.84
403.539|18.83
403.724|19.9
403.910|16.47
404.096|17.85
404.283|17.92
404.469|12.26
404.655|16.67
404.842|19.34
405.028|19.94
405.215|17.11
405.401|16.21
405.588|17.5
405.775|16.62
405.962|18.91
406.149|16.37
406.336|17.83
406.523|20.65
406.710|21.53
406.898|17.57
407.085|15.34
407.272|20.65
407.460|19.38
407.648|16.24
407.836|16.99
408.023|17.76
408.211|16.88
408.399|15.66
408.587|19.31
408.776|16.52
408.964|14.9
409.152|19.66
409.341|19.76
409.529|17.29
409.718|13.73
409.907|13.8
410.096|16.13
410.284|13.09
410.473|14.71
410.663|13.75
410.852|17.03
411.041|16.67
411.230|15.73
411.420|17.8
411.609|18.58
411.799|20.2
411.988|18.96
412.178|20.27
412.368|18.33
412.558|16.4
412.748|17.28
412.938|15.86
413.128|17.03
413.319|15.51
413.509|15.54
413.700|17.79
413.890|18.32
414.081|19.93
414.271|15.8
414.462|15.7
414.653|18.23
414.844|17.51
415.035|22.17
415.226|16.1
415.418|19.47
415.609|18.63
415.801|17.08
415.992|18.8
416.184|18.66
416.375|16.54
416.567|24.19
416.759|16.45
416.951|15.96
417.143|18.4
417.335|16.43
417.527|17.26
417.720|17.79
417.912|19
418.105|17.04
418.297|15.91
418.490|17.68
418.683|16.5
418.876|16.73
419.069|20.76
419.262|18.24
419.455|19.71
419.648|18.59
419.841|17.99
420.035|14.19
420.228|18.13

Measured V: 0.30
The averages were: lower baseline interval 17.8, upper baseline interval 18.5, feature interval 16.6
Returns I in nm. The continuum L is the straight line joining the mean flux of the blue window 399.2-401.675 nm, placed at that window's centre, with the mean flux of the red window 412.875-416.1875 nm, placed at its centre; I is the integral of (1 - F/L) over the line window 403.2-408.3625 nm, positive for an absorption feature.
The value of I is 0.13 nm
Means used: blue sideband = 18.5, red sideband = 17.7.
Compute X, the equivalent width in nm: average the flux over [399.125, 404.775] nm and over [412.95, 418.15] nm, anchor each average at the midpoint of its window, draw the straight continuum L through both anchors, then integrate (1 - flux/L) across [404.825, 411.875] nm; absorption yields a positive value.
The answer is 0.27 nm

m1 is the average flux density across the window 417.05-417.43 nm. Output 17.4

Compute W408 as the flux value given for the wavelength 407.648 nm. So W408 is 16.24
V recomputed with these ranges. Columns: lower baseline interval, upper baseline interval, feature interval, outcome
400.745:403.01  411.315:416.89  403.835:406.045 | 0.126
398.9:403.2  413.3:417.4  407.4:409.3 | 0.091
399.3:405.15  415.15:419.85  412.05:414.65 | 0.111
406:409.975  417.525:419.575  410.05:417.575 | 0.119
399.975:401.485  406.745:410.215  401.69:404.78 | 0.090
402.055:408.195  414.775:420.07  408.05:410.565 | 0.227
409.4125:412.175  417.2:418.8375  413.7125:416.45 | -0.192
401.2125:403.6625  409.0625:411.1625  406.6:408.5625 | -0.150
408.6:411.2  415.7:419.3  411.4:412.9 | -0.168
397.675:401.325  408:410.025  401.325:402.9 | -0.012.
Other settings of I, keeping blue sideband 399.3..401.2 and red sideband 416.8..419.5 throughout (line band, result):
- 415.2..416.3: -0.03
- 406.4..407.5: -0.04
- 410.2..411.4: 0.18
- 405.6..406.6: 0.03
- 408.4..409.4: 0.03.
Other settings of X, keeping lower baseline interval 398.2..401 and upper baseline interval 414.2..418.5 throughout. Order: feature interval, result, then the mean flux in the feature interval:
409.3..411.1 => 0.26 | 15.5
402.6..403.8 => -0.01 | 18.3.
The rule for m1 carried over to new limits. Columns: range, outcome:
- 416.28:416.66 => 20.3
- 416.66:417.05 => 16.3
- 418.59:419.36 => 18.1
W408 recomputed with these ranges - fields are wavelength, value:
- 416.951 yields 15.96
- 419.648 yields 18.59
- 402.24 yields 16.45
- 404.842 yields 19.34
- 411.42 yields 17.8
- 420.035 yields 14.19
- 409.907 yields 13.8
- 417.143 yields 18.4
